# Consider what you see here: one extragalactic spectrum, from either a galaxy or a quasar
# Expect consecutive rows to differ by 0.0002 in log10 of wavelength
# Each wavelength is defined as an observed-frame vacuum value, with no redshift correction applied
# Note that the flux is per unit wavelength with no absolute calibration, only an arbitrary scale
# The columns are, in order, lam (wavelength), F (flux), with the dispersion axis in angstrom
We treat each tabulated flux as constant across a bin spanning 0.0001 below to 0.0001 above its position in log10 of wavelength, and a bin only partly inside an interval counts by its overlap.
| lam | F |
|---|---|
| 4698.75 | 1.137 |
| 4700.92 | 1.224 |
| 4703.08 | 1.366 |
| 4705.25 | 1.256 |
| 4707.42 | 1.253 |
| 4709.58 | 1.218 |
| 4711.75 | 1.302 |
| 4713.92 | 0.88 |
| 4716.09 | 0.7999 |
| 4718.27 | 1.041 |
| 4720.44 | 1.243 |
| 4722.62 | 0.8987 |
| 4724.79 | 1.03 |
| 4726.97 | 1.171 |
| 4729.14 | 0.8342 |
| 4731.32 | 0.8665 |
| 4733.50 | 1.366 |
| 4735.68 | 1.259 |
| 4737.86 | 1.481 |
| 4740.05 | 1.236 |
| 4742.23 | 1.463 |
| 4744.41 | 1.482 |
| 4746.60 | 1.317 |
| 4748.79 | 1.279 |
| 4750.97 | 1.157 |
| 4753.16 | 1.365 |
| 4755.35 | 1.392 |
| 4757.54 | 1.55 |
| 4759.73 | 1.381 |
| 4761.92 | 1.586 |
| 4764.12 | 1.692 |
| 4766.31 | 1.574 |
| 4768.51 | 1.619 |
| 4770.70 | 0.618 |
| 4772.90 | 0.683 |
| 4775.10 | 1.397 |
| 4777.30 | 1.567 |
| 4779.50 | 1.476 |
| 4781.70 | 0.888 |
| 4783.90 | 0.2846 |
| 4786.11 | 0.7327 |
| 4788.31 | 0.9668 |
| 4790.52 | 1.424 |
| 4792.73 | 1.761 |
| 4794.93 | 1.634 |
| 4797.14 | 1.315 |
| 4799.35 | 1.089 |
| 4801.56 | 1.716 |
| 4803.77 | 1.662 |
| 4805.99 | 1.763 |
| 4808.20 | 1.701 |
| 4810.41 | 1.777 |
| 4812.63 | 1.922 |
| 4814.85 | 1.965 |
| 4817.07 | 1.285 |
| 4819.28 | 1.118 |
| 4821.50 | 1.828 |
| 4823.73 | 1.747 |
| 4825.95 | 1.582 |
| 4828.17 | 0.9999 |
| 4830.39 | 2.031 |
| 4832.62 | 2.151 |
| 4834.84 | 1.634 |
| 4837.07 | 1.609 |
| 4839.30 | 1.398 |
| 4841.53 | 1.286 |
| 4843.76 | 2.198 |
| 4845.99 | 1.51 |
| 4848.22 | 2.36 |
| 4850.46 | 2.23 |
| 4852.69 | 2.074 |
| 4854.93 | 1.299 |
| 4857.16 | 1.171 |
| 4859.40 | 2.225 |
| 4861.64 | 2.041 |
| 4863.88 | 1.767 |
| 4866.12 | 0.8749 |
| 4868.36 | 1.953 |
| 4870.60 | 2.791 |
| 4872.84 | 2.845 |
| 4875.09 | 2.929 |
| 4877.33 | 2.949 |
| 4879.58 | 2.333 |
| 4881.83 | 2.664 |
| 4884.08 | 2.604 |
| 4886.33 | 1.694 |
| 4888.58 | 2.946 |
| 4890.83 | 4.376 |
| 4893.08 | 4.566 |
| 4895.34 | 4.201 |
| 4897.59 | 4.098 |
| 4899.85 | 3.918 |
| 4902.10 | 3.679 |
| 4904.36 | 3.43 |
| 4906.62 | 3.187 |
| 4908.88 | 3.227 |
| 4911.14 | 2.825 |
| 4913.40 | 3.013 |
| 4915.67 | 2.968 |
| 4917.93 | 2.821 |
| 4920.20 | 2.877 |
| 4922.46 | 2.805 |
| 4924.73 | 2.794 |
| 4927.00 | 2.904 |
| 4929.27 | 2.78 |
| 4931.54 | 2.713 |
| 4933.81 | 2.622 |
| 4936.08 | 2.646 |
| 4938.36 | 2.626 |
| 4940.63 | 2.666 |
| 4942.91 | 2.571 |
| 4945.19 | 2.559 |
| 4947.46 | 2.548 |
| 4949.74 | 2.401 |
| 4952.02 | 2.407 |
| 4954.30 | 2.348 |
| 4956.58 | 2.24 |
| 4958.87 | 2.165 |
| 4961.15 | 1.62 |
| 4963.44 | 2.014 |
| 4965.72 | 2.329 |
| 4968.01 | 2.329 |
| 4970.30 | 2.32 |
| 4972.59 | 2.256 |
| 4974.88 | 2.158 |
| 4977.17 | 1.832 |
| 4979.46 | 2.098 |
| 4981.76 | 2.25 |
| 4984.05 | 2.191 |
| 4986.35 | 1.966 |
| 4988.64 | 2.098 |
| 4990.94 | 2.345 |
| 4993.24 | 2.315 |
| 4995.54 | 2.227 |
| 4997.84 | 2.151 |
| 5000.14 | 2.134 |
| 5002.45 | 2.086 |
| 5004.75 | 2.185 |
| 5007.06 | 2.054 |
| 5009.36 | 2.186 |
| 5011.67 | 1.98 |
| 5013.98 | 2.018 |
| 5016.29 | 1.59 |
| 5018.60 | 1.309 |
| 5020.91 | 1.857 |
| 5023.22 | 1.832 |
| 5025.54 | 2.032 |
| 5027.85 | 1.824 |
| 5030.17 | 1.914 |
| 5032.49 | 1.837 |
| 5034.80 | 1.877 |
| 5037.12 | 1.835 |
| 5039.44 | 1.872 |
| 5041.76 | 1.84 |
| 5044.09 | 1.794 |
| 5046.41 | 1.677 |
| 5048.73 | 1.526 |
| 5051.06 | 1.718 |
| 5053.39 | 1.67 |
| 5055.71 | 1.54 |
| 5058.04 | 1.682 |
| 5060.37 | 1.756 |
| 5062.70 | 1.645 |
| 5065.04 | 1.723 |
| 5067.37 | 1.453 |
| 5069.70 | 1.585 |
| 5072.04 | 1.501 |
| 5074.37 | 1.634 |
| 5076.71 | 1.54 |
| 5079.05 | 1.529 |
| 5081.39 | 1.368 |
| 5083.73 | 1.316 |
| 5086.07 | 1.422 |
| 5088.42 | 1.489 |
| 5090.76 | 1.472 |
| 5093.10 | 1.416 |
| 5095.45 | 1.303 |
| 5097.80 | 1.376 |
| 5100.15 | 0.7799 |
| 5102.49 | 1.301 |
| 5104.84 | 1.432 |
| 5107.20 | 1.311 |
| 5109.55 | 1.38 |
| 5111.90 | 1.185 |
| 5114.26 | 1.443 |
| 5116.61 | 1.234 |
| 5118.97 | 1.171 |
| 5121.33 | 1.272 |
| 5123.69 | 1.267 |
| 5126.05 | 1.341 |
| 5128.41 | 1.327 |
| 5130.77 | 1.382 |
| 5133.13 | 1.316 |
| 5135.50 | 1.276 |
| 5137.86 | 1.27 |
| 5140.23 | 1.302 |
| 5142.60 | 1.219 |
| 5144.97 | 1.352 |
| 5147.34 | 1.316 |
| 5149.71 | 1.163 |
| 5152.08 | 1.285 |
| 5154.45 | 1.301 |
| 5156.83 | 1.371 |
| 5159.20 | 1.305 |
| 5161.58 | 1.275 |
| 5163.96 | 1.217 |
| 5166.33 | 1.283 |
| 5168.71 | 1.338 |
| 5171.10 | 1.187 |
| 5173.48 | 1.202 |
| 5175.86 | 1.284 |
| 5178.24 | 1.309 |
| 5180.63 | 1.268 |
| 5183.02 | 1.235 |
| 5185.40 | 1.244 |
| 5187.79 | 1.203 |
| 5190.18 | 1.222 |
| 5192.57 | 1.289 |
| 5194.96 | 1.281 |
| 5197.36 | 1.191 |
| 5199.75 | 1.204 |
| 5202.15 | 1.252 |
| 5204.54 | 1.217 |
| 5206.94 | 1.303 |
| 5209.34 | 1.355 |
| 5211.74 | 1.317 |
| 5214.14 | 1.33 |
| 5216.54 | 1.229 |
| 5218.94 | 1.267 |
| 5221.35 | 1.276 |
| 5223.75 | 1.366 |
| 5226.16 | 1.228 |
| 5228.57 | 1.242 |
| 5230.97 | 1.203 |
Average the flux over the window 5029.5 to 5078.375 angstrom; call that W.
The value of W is 1.69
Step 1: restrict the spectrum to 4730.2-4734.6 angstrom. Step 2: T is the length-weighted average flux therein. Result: 1.11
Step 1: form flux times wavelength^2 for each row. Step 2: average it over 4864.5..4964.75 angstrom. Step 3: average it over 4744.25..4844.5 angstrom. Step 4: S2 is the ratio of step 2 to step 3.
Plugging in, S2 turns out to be 2.03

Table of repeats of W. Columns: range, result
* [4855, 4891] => 2.3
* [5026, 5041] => 1.87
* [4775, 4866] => 1.57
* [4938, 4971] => 2.34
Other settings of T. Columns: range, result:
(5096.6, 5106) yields 1.22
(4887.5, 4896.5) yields 4.03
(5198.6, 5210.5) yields 1.27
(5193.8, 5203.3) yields 1.23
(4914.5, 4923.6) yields 2.87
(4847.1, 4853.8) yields 2.22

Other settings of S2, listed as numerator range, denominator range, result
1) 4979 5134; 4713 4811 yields 1.47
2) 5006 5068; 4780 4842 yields 1.32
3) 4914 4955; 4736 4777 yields 2.13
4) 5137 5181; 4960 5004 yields 0.64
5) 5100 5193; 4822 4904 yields 0.60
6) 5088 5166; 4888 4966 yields 0.48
